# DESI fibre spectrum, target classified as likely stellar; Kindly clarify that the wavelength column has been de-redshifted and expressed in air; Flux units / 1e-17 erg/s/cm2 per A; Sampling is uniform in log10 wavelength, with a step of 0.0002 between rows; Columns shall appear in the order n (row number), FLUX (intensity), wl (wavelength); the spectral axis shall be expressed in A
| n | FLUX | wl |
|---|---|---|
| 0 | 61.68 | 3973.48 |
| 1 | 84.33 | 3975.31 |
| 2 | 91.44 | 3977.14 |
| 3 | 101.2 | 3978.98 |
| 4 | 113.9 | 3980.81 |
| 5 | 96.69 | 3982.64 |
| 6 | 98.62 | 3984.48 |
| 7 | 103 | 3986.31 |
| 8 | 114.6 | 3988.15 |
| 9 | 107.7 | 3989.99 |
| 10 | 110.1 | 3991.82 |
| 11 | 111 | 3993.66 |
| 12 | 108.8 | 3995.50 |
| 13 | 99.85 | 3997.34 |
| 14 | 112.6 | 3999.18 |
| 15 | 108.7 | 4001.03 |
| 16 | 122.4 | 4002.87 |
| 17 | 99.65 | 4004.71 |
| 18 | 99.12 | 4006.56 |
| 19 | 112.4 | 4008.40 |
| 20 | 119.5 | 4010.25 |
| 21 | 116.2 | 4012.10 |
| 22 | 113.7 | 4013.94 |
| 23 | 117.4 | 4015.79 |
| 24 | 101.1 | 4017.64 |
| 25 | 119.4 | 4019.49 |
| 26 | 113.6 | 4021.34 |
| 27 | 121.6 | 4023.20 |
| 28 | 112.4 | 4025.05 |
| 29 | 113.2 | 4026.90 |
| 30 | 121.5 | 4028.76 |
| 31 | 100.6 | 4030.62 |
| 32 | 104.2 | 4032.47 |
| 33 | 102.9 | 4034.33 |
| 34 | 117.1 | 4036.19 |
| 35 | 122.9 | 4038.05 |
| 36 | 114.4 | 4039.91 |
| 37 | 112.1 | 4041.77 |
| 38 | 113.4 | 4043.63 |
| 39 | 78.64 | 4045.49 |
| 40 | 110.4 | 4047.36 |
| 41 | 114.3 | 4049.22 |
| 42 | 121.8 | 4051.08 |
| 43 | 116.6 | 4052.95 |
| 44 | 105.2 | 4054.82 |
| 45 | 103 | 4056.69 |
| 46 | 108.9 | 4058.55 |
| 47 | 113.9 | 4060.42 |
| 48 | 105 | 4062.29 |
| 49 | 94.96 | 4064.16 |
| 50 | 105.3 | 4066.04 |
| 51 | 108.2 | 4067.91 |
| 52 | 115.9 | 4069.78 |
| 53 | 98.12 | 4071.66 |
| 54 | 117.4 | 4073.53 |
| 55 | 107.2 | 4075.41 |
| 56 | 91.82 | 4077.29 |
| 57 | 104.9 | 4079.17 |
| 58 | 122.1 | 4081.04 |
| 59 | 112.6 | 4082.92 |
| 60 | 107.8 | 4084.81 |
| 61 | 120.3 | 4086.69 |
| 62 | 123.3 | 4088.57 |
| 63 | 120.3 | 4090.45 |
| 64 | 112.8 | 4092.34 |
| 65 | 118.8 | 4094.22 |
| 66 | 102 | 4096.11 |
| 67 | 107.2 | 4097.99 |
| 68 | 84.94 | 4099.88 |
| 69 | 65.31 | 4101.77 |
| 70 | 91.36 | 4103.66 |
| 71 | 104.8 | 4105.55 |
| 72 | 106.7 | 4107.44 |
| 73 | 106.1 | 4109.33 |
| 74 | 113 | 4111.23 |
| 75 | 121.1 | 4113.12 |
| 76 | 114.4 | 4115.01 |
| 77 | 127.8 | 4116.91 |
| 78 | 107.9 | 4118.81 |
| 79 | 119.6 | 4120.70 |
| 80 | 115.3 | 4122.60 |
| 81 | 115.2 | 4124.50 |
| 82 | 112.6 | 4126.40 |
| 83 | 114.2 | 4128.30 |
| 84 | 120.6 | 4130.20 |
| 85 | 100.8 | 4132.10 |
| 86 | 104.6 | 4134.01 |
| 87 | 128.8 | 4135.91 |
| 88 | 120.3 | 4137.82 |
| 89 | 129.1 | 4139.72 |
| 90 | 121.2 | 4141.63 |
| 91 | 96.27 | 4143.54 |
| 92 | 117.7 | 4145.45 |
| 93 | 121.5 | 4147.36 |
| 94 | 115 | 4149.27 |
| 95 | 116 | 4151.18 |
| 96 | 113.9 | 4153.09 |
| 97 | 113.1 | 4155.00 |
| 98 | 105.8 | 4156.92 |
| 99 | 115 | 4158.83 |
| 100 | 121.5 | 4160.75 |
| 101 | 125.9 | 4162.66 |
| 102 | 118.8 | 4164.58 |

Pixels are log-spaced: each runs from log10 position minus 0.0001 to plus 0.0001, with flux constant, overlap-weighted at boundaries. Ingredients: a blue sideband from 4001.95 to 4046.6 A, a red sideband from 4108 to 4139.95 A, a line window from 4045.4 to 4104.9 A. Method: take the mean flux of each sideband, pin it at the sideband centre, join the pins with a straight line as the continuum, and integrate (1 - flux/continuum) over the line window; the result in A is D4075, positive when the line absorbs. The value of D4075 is 3.4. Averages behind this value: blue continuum 111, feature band 107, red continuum 116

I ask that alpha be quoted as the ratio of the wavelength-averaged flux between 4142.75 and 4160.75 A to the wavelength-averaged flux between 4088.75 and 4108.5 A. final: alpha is 1.11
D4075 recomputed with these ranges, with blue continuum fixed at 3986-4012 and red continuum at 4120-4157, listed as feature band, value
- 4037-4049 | 0.2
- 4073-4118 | 2.0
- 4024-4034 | 0.1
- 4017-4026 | -0.3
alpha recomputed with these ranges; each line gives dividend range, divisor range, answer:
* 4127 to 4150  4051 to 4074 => 1.07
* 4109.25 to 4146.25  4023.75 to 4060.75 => 1.05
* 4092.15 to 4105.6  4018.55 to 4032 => 0.85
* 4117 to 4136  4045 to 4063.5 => 1.05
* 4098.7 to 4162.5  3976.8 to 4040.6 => 1.02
